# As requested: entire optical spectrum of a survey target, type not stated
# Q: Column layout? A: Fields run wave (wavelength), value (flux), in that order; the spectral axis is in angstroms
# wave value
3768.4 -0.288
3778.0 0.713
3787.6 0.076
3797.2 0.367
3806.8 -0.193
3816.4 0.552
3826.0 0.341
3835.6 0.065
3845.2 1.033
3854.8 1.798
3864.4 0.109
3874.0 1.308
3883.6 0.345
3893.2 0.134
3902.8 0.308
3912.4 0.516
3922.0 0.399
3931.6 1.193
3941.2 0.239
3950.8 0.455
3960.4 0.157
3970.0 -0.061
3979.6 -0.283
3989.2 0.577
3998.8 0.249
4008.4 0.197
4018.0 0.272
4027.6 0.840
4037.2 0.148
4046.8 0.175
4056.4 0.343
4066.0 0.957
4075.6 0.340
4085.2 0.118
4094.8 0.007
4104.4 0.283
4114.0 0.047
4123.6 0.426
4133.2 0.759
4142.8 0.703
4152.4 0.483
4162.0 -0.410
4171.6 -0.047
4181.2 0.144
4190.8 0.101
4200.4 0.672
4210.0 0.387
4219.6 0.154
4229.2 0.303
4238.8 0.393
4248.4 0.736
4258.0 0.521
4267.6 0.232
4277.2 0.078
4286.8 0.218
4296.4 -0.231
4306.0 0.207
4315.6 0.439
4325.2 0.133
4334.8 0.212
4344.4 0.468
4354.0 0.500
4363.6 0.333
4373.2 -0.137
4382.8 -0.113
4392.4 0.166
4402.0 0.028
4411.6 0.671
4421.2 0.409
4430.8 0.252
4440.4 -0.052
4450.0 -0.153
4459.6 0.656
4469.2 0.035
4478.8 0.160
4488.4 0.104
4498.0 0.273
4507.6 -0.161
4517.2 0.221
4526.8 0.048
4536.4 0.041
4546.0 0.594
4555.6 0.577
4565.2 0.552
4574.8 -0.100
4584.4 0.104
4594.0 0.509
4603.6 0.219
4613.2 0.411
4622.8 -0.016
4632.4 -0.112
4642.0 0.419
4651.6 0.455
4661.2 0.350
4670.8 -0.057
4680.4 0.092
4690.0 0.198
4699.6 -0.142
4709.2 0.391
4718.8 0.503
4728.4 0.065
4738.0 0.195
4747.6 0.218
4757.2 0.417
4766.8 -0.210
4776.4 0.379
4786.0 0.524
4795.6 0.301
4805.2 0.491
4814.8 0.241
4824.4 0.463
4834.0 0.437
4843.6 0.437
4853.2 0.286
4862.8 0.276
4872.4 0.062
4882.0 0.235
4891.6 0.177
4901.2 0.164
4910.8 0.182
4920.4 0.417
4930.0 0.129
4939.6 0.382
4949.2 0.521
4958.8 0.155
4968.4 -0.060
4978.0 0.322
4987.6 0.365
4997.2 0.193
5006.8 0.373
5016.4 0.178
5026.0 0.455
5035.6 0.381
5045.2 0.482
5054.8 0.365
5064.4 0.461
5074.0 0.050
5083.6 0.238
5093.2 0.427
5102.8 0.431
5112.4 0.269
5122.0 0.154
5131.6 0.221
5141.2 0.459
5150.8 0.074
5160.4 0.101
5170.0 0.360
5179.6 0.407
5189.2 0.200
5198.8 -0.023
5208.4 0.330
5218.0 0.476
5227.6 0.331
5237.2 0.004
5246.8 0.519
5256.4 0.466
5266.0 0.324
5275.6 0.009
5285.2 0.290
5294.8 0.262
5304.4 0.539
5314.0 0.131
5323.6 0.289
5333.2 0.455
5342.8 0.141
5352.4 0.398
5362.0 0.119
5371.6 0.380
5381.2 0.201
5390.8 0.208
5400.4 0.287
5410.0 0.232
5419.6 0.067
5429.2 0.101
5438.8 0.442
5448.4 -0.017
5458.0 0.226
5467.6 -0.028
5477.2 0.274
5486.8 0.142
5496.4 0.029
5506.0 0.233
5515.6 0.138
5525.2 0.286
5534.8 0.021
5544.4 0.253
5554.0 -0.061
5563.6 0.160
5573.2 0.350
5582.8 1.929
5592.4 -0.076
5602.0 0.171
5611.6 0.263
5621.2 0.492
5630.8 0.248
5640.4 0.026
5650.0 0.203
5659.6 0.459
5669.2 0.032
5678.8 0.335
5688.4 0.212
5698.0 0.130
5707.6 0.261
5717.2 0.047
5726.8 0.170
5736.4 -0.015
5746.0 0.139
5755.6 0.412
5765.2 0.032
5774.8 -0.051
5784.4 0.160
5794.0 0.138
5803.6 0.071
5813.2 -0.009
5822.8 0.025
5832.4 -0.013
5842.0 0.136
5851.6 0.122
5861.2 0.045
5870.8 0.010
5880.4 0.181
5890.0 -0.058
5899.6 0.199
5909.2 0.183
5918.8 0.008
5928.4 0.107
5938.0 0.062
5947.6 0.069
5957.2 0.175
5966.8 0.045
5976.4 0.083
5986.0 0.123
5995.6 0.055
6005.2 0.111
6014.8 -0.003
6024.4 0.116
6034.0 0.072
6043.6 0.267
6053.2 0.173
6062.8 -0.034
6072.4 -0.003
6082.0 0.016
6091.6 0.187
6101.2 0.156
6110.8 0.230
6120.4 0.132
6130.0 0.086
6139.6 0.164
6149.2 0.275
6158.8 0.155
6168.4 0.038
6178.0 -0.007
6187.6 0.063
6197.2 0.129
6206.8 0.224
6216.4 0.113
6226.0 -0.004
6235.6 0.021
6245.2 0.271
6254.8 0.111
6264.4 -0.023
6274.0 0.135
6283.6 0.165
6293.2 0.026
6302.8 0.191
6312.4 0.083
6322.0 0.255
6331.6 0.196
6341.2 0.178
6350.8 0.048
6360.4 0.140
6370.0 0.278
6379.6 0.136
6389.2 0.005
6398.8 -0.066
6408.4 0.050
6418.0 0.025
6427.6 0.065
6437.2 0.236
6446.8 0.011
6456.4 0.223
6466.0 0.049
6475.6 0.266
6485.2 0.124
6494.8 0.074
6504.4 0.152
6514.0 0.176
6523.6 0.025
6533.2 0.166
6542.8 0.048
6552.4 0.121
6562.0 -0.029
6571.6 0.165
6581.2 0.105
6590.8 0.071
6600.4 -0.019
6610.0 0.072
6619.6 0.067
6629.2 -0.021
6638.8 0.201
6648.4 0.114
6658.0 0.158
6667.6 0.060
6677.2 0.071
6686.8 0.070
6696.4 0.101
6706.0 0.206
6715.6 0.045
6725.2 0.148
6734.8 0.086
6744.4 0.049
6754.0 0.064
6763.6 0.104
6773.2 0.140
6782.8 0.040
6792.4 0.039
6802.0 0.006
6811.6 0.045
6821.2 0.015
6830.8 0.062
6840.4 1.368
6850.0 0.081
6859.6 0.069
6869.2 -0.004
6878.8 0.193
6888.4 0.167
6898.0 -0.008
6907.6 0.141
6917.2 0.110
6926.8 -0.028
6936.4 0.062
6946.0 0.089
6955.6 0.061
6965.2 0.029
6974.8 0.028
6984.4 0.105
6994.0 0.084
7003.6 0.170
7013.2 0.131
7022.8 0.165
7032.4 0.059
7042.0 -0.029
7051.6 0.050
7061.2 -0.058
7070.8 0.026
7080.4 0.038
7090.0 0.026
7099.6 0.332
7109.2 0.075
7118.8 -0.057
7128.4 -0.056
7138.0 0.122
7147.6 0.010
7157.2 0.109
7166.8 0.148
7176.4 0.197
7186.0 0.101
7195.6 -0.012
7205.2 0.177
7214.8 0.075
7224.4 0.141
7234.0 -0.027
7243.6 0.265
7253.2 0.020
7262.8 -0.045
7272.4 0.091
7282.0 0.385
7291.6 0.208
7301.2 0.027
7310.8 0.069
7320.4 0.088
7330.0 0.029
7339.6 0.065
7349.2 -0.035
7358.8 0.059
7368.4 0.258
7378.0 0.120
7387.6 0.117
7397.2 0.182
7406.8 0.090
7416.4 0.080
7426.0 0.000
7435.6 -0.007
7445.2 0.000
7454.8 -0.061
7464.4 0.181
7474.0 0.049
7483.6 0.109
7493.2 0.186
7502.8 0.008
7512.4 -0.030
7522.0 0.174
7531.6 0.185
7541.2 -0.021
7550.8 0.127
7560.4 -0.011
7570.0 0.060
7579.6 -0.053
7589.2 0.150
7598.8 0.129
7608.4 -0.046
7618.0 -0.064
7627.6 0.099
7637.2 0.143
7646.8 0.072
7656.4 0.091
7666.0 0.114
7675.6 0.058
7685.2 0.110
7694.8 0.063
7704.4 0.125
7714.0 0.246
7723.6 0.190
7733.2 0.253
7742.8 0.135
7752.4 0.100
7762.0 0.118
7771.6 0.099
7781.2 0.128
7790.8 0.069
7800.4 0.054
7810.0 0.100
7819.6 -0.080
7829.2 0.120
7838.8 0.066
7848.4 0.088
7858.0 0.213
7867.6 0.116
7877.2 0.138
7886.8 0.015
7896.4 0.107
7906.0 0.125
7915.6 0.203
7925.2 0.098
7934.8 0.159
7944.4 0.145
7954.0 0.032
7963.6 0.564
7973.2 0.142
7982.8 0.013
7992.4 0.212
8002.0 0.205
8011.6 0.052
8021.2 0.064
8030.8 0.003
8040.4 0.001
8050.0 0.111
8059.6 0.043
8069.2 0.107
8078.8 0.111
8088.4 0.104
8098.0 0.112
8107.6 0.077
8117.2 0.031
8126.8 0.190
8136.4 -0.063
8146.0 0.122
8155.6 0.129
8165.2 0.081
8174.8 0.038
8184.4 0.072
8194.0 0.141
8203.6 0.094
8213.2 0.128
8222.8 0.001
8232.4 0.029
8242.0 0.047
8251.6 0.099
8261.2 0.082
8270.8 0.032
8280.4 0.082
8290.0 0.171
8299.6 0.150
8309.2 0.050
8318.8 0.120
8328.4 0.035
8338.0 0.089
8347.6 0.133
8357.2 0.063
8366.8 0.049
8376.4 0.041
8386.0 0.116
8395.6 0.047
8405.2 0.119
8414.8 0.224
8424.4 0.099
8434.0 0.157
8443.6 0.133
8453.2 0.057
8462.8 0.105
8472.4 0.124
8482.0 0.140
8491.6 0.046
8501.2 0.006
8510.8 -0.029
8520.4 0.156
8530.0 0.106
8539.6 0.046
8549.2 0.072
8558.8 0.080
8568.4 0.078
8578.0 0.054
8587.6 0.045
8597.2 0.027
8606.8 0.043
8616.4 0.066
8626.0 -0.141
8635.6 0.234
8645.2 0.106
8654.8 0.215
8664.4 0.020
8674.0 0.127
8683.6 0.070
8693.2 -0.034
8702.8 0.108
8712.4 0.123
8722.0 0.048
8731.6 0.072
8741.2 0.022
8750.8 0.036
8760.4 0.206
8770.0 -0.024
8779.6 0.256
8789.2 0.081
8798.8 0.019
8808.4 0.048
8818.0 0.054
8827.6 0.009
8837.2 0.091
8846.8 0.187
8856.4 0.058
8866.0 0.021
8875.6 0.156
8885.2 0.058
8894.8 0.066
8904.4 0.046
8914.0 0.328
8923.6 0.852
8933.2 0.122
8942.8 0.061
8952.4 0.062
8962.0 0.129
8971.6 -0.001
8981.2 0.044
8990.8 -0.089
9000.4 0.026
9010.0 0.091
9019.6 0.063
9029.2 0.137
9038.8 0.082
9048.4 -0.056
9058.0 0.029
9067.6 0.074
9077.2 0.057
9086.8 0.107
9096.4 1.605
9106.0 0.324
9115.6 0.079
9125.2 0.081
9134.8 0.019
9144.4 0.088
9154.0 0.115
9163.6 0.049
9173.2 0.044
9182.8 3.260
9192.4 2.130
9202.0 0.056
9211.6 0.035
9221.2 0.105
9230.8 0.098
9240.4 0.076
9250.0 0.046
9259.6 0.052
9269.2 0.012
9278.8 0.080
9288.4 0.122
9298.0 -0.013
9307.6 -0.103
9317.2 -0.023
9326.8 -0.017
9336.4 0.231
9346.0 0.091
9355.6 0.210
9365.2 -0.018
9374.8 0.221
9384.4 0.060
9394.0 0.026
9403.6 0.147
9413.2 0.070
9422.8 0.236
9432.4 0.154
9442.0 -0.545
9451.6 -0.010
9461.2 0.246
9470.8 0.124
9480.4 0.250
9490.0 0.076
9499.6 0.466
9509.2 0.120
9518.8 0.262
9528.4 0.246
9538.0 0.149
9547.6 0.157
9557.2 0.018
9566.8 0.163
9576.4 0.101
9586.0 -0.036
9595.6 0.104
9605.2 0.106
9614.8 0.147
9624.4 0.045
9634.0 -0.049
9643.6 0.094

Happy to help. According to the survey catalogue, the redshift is 0.83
